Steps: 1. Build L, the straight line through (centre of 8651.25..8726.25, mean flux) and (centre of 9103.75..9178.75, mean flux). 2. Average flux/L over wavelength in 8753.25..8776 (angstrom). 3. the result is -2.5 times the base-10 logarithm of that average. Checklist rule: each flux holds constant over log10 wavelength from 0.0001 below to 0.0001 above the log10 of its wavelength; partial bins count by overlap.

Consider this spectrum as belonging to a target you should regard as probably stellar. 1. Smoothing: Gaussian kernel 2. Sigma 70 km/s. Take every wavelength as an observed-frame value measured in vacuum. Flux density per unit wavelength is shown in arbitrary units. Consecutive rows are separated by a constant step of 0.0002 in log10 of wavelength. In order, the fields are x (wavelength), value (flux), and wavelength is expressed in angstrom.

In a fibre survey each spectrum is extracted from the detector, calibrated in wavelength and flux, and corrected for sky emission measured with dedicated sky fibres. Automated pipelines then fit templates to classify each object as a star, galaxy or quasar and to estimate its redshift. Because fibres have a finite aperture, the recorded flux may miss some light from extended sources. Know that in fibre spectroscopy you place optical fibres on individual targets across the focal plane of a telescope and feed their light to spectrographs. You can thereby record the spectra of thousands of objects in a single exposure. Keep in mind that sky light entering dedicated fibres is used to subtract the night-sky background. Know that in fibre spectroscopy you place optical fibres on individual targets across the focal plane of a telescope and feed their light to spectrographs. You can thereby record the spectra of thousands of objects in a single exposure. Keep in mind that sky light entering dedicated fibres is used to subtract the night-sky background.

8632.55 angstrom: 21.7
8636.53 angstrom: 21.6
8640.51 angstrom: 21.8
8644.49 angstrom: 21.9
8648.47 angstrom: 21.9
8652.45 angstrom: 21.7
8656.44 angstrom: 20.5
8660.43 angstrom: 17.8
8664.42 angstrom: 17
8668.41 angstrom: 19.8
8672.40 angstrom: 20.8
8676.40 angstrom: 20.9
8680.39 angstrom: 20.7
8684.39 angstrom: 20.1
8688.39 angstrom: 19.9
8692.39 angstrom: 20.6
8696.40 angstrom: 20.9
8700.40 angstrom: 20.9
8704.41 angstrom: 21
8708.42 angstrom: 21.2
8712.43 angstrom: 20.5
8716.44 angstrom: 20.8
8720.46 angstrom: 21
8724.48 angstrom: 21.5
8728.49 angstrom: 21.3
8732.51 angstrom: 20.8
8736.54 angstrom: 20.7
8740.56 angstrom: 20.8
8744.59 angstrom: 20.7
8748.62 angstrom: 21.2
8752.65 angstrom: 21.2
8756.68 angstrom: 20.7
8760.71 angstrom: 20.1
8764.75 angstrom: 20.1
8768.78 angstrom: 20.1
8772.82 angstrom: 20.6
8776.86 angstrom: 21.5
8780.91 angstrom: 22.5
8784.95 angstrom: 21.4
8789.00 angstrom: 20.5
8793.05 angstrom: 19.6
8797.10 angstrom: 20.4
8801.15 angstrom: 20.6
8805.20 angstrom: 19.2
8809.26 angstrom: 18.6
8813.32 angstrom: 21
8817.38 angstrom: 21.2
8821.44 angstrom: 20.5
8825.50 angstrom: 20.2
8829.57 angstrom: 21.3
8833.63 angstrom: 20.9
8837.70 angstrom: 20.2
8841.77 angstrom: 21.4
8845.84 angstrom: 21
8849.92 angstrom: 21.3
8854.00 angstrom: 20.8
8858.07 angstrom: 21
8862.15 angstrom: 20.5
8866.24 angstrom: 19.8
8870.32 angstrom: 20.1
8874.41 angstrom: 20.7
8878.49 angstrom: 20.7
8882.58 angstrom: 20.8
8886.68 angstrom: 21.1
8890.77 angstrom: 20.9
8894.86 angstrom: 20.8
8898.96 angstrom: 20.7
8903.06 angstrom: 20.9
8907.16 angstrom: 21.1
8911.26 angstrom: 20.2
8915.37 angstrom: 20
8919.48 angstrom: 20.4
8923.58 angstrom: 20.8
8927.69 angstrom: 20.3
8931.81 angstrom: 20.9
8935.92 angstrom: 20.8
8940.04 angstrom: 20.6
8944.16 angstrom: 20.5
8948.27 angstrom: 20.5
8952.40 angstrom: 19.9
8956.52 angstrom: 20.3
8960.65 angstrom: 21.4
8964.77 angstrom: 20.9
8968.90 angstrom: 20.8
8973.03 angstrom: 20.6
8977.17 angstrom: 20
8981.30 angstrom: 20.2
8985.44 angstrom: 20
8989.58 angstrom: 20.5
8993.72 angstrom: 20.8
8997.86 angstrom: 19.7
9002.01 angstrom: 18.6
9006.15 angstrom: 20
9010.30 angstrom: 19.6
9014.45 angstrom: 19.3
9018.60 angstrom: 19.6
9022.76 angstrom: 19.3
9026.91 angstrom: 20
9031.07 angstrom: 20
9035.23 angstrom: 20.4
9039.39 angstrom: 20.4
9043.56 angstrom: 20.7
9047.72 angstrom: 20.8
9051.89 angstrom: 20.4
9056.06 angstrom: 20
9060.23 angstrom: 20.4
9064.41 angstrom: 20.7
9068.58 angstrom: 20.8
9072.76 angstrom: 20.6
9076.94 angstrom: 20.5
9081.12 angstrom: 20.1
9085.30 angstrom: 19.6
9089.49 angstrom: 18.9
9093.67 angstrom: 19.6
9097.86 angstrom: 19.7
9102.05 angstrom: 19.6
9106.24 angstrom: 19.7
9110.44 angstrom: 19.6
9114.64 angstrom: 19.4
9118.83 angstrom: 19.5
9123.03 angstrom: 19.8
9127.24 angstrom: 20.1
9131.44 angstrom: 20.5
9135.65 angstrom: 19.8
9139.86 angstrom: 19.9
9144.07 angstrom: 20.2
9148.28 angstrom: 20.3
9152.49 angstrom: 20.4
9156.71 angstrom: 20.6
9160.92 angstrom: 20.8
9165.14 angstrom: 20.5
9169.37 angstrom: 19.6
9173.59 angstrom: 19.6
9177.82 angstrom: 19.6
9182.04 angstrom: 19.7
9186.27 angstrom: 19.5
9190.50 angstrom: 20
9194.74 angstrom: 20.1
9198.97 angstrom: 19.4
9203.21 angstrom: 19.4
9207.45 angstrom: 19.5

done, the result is -0.01 mag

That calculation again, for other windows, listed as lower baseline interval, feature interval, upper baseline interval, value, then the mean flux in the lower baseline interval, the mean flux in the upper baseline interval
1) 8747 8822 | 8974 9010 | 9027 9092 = 0.02 mag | 20.6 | 20.3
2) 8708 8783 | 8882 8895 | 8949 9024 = -0.03 mag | 20.9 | 20.1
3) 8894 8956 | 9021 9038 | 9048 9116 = 0.01 mag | 20.5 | 20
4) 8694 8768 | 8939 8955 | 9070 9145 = -0.01 mag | 20.8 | 19.8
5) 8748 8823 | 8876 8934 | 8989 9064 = -0.02 mag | 20.6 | 20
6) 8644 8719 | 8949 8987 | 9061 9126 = -0.02 mag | 20.4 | 19.9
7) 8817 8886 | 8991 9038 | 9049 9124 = 0.02 mag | 20.7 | 19.9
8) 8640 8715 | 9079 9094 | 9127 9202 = 0.03 mag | 20.5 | 20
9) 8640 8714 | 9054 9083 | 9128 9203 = -0.02 mag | 20.5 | 20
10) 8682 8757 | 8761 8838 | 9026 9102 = 0.01 mag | 20.8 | 20.2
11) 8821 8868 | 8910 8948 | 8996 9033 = -0.02 mag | 20.8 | 19.6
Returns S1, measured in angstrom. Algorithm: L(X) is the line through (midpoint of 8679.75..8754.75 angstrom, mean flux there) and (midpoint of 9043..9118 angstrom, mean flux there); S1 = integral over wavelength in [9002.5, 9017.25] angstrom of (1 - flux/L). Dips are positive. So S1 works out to 0.5 angstrom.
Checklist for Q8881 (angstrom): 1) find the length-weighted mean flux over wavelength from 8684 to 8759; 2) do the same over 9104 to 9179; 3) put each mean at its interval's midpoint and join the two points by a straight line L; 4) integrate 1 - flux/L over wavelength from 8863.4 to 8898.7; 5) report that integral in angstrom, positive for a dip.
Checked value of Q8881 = -0.2 angstrom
